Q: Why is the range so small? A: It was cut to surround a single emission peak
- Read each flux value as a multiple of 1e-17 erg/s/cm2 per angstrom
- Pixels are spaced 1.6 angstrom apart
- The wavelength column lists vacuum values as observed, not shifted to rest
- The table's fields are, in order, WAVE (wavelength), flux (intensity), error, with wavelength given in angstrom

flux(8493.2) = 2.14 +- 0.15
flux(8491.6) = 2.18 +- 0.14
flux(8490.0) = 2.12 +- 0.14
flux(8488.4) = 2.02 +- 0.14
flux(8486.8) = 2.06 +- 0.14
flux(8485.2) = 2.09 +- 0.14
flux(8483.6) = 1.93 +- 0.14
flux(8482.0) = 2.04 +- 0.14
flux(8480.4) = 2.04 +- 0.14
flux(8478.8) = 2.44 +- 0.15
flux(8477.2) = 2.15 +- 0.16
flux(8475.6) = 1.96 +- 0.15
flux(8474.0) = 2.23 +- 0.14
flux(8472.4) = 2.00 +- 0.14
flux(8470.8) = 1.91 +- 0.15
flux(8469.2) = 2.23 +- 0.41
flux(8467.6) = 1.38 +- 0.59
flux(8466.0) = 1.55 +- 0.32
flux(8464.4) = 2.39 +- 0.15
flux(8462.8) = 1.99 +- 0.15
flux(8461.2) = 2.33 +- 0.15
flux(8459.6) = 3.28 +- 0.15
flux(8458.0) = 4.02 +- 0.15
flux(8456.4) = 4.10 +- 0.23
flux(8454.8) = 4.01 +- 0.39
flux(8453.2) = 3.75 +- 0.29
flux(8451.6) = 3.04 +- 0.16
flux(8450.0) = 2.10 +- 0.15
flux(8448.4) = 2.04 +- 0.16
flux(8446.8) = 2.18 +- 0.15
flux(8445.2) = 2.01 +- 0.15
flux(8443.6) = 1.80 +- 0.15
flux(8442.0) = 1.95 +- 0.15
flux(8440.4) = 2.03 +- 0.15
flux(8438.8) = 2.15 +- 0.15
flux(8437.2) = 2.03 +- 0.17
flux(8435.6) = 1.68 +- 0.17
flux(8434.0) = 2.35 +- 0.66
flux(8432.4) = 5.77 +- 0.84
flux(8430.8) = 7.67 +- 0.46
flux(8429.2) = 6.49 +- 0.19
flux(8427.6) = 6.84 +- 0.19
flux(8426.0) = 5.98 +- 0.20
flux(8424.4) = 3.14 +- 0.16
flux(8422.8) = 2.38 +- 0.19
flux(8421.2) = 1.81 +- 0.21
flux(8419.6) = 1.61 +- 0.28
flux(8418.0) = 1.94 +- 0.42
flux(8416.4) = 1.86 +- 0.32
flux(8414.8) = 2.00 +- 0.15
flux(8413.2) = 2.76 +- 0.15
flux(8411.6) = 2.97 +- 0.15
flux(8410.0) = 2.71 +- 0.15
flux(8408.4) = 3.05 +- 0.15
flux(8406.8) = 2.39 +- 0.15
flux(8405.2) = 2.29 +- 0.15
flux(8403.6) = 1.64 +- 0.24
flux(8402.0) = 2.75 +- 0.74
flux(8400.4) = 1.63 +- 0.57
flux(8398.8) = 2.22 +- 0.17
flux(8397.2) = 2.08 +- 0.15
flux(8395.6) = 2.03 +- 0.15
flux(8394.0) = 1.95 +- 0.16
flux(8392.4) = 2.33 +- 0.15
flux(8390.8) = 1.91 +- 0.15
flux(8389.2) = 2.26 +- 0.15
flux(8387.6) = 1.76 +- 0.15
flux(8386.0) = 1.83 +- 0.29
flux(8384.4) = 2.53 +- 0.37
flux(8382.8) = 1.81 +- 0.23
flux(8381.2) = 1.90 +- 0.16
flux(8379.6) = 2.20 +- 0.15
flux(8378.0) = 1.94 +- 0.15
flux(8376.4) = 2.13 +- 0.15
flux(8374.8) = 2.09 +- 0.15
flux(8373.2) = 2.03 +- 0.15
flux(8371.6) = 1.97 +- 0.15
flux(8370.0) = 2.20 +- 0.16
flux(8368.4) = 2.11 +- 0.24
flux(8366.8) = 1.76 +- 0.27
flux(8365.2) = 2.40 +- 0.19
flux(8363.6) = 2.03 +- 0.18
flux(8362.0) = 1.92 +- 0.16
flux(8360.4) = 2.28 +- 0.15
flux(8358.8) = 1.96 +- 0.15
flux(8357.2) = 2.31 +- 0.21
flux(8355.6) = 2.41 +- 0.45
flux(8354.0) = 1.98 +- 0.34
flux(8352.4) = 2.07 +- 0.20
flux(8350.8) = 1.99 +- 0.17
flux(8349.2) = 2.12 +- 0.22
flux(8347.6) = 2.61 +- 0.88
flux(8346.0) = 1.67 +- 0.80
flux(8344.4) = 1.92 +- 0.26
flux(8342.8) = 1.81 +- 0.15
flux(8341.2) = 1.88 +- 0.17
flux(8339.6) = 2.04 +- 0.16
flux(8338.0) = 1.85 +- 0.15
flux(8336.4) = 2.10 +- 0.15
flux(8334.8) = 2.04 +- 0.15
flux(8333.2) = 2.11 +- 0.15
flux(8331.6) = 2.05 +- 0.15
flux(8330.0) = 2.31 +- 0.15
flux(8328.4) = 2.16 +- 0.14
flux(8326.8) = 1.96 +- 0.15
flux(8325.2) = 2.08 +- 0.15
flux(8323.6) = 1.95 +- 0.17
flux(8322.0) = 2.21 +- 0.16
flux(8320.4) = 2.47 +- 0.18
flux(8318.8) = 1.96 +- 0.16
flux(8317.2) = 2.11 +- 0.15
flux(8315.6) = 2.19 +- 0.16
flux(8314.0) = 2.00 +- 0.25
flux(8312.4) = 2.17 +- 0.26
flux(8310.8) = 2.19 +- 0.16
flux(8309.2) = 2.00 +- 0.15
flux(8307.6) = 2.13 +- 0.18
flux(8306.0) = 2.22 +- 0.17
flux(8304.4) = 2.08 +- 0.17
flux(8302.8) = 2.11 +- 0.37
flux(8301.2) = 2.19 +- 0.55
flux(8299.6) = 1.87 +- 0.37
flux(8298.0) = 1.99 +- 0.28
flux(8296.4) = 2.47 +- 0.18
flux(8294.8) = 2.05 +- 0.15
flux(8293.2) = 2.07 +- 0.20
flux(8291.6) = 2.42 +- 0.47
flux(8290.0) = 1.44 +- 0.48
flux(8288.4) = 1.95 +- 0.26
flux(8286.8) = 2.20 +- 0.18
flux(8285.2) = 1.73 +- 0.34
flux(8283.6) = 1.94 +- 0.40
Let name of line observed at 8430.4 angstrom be H-alpha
